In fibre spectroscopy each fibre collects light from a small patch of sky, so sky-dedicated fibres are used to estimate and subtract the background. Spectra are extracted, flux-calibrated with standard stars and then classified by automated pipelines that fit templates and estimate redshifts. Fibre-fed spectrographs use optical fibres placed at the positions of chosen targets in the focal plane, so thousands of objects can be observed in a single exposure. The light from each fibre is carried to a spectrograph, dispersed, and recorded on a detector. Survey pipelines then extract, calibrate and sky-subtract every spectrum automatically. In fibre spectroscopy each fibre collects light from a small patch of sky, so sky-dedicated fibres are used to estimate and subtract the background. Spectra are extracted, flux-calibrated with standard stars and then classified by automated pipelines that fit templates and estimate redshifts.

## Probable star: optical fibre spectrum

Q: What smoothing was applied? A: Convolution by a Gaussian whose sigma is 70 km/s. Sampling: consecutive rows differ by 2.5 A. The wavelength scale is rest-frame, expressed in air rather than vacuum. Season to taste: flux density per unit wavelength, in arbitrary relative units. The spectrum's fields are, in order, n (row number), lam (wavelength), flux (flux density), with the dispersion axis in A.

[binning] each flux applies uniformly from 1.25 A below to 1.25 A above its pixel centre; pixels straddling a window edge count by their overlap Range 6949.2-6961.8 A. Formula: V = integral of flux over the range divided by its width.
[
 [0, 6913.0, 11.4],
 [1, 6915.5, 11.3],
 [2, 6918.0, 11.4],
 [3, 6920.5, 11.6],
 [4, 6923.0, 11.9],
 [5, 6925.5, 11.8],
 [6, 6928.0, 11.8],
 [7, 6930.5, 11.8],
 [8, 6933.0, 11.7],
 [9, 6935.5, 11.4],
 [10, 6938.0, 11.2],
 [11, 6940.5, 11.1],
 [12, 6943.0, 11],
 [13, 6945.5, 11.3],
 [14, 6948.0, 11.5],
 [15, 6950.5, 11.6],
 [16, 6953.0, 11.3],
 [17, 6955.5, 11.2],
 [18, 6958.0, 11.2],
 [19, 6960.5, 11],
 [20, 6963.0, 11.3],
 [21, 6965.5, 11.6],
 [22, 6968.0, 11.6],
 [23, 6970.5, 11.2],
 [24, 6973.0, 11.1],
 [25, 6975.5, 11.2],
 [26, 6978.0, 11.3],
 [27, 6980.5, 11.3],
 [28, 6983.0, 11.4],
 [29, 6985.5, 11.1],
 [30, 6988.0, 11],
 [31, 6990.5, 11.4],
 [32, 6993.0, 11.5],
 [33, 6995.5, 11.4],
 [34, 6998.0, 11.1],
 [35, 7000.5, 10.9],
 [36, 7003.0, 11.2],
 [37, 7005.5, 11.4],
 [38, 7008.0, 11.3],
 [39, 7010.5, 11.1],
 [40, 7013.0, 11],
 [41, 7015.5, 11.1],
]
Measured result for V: 11.3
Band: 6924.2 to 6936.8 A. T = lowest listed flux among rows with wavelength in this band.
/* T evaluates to 11.4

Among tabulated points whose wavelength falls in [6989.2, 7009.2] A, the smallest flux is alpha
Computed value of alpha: 10.9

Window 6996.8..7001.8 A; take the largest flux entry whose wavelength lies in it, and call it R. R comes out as 11.1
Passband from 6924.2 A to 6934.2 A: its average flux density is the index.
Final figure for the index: 11.8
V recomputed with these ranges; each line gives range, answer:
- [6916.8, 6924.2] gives 11.6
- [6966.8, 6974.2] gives 11.3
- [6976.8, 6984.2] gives 11.3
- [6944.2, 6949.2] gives 11.4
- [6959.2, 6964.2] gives 11.1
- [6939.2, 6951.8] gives 11.3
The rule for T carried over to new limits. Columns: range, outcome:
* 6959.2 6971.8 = 11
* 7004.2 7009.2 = 11.3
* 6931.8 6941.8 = 11.1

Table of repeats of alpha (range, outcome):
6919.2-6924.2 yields 11.6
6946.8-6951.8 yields 11.5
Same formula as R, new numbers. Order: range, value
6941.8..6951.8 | 11.6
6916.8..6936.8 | 11.9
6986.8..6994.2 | 11.5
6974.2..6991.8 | 11.4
